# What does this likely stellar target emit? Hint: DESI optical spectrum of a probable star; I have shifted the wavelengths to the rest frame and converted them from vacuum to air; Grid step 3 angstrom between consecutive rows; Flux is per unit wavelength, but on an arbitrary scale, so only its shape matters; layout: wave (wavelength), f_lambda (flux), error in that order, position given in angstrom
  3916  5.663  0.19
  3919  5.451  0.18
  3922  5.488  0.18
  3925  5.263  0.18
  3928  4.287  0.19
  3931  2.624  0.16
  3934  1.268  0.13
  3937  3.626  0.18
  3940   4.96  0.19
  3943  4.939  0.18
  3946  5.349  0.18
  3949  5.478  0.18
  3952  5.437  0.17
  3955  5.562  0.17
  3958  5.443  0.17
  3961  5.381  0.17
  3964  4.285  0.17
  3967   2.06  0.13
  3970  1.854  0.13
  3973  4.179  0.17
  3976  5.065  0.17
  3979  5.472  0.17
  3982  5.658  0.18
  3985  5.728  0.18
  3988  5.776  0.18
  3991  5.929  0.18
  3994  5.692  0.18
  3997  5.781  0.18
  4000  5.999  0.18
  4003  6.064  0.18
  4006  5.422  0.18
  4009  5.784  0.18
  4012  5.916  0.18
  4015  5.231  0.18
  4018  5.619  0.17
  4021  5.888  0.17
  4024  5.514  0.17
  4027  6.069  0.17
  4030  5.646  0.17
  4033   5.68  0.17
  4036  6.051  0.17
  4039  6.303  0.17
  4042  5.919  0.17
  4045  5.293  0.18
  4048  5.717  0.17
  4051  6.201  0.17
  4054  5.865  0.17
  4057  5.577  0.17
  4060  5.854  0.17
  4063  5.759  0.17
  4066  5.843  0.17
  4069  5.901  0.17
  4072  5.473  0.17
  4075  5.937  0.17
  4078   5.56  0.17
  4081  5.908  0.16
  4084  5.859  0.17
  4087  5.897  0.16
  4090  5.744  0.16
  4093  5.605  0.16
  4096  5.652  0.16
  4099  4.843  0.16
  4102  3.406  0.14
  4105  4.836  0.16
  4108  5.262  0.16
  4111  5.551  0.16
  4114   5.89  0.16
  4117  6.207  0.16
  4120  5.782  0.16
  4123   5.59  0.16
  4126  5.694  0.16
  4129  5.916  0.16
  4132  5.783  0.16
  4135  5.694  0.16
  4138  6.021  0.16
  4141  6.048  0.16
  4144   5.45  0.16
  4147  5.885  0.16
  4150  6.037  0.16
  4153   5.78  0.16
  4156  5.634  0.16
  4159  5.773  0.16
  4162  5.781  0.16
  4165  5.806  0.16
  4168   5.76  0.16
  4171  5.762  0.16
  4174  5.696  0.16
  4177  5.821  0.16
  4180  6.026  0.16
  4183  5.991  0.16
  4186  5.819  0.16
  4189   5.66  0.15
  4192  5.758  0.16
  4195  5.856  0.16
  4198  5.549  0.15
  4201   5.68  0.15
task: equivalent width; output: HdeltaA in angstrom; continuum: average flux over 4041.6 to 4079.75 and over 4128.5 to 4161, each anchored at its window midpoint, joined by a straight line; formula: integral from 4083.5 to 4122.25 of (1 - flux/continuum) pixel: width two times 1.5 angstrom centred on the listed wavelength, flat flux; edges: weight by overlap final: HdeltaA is 2.5 angstrom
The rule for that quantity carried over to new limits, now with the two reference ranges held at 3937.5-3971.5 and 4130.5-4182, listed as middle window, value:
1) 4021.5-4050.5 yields -4.2 angstrom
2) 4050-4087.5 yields -3.8 angstrom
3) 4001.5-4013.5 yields -2.2 angstrom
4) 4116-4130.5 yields -0.6 angstrom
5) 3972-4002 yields -4.9 angstrom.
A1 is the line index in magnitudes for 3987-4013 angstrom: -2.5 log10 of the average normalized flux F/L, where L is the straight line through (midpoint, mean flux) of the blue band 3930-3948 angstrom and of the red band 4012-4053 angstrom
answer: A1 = -0.14 mag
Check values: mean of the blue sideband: 3.87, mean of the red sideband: 5.79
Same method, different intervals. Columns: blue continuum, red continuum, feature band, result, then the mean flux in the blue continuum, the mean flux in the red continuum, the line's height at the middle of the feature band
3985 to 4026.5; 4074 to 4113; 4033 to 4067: -0.05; 5.75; 5.39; 5.57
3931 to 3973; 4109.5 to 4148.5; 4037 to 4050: -0.16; 4.22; 5.81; 5.04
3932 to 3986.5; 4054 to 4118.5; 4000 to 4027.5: -0.15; 4.52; 5.56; 4.97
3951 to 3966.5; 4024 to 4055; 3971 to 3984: 0.05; 5.01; 5.86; 5.21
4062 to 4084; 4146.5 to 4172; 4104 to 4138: 0.02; 5.78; 5.8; 5.79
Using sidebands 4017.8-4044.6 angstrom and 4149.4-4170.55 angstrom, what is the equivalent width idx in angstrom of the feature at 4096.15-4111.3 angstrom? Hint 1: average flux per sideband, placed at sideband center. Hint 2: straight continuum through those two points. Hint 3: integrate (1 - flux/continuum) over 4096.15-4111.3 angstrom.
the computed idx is 2.64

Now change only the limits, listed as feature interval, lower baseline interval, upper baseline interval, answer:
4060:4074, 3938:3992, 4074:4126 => -1.1 angstrom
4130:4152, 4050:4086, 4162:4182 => -0.1 angstrom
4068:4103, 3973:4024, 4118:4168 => 1.4 angstrom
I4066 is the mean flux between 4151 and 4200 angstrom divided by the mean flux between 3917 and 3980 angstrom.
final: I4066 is 1.30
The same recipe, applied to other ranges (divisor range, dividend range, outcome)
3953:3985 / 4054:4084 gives 1.26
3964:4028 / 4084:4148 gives 1.06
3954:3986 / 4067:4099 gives 1.25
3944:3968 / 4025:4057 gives 1.19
